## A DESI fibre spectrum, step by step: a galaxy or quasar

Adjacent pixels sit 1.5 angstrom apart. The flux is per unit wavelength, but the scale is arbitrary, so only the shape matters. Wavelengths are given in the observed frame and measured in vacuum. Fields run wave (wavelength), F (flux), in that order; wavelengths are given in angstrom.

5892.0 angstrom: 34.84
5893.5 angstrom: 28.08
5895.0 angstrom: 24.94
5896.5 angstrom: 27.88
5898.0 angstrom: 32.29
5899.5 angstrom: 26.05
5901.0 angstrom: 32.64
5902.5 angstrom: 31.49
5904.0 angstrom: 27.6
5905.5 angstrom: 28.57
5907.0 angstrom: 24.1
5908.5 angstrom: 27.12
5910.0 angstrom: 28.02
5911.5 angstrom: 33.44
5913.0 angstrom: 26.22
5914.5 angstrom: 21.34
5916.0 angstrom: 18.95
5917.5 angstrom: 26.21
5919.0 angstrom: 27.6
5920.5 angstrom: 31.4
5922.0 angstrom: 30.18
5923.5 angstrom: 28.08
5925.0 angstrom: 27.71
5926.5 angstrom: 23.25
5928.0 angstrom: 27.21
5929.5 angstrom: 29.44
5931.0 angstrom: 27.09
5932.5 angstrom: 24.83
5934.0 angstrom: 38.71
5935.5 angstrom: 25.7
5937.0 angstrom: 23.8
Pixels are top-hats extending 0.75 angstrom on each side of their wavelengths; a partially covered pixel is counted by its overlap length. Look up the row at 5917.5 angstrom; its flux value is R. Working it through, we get 26.21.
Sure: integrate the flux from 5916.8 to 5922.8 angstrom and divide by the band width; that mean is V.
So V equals 28.9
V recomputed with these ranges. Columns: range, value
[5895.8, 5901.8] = 29.7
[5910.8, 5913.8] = 29.6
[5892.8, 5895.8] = 26.5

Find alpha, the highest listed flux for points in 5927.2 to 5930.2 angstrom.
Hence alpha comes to 29.44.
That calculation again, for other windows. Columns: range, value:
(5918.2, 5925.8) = 31.4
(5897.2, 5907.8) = 32.64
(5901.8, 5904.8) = 31.49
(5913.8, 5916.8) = 21.34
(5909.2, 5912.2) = 33.44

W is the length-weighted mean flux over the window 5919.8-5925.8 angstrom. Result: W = 29.3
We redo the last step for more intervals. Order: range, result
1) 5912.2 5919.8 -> 24.2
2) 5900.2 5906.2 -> 30.1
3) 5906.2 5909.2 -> 25.6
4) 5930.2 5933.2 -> 26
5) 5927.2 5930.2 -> 28.2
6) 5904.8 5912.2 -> 28.2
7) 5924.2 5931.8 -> 26.9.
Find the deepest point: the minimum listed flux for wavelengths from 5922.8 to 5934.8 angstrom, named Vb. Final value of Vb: 23.25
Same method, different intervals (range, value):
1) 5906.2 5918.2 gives 18.95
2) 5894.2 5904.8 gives 24.94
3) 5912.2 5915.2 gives 21.34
